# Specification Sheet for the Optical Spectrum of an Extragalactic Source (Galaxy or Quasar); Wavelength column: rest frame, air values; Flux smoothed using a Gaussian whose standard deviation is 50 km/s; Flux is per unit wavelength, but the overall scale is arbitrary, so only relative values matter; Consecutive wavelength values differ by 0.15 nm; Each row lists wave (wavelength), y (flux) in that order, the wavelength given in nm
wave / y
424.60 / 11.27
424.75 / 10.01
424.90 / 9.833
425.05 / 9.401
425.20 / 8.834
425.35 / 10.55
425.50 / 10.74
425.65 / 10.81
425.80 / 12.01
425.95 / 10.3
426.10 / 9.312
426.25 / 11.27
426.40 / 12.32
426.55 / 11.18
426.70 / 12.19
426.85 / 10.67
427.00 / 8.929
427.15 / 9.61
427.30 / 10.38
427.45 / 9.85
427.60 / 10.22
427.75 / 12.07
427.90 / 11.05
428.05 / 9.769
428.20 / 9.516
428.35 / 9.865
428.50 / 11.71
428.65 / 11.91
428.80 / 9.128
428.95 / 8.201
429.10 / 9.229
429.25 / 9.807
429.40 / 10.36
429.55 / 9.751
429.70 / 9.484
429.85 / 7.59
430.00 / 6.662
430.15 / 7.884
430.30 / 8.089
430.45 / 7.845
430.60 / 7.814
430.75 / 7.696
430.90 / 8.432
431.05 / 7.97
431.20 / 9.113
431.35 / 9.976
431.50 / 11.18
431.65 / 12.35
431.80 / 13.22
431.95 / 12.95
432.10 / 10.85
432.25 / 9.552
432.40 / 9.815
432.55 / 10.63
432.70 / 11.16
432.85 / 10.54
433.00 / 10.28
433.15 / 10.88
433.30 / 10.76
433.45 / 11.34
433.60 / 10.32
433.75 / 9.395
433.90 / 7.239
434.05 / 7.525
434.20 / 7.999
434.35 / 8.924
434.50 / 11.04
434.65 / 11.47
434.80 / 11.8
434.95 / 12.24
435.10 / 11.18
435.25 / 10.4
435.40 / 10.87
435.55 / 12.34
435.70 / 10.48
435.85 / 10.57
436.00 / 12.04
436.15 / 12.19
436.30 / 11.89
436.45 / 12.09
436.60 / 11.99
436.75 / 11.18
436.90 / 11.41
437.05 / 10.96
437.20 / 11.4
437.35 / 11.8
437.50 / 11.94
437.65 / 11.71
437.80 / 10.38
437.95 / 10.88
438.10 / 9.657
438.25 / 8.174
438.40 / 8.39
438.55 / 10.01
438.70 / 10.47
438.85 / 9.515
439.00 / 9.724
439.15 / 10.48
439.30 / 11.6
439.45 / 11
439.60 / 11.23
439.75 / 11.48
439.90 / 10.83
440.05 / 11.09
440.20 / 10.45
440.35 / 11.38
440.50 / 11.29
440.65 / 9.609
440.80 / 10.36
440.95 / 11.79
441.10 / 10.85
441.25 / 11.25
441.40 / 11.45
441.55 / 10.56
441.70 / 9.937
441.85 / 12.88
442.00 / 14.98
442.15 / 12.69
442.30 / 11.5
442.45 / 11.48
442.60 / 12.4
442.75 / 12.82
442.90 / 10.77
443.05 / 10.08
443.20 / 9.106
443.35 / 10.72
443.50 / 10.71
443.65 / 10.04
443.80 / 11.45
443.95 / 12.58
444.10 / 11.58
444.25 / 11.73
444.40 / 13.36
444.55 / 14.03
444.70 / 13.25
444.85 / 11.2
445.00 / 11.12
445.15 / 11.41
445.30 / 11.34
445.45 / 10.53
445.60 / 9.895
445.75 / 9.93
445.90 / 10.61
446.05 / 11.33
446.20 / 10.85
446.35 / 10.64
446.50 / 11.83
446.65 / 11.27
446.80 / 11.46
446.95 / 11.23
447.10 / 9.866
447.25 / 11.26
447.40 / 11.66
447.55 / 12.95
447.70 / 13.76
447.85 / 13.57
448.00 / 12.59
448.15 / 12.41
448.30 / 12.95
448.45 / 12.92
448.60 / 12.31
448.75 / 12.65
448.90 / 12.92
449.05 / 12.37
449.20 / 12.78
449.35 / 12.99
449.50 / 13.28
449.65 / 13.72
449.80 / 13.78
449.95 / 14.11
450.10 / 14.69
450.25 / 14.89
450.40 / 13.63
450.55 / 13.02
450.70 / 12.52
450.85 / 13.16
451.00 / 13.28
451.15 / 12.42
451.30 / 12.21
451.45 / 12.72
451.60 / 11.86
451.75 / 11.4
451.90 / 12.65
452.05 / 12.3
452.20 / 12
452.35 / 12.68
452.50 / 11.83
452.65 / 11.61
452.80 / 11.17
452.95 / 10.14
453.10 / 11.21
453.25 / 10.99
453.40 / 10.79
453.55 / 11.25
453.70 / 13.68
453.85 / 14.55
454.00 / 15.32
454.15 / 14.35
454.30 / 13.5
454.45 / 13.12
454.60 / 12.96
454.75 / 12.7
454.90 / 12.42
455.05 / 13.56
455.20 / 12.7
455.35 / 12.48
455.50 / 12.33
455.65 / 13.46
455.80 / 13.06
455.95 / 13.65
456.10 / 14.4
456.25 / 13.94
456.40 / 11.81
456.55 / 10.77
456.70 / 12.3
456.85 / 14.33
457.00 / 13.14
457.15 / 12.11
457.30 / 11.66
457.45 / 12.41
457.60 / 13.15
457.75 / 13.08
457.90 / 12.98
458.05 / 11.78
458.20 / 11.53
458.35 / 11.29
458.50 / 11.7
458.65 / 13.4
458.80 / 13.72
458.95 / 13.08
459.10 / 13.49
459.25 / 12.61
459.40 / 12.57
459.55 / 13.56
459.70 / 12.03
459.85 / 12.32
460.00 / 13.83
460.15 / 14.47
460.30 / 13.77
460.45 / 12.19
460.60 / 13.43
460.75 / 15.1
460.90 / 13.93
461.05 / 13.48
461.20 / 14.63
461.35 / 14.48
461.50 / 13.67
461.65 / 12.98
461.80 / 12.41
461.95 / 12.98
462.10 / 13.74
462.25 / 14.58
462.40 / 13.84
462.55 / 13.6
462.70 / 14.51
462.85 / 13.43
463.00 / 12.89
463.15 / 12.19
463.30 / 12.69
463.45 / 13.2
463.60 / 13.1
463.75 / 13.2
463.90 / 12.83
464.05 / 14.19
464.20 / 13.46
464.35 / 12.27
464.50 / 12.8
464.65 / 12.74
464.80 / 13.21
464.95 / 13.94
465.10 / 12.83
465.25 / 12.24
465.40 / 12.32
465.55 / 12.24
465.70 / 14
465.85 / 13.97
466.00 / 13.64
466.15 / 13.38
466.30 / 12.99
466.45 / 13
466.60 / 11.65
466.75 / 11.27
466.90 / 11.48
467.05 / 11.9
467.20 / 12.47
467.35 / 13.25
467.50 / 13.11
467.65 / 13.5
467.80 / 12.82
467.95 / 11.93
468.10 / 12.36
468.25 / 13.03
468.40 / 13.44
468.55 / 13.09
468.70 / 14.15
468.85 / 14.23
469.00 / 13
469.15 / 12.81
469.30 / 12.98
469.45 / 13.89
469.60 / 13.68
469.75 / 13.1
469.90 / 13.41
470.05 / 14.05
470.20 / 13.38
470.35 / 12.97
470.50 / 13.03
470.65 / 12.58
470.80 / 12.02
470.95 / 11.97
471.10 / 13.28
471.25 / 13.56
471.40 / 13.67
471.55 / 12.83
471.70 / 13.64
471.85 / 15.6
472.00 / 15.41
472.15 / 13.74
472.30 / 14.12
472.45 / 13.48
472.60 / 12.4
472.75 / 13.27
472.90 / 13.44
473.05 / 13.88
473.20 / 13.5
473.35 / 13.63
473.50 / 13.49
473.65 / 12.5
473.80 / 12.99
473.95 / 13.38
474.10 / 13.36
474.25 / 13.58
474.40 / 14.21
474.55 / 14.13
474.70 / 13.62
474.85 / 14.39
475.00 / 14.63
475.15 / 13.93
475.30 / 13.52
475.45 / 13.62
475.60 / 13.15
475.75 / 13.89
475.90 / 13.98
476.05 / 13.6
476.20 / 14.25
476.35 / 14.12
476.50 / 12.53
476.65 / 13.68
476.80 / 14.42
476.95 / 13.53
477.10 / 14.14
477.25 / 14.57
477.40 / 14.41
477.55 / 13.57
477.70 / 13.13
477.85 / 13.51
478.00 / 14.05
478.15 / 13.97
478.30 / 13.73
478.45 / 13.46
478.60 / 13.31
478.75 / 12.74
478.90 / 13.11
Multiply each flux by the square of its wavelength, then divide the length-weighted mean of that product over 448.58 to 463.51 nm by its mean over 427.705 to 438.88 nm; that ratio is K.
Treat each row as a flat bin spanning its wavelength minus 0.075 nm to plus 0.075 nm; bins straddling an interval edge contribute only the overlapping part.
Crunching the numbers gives 1.40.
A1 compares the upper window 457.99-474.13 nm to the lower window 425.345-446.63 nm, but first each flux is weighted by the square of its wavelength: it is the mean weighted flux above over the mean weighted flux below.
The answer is 1.41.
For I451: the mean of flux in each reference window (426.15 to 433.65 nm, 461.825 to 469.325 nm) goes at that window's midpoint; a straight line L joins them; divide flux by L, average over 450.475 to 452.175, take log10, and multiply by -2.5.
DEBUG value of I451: -0.06 mag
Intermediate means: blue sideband 10.1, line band 12.5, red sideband 13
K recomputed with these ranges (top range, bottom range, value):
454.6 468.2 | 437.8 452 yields 1.19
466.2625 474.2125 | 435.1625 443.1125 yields 1.36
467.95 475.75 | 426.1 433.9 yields 1.62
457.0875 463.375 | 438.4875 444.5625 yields 1.27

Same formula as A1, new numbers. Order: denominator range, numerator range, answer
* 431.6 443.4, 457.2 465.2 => 1.34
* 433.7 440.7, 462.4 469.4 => 1.38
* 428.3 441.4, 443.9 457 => 1.29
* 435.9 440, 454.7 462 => 1.31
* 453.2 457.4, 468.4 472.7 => 1.11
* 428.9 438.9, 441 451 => 1.25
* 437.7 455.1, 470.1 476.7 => 1.29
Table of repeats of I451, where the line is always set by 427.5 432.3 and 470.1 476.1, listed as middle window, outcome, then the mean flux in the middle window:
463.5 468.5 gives 0.00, 12.9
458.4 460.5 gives -0.06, 13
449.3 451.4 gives -0.16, 13.4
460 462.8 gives -0.10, 13.8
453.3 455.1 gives -0.11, 13.1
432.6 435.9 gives -0.03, 10.4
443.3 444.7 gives -0.09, 11.9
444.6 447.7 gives -0.01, 11.3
